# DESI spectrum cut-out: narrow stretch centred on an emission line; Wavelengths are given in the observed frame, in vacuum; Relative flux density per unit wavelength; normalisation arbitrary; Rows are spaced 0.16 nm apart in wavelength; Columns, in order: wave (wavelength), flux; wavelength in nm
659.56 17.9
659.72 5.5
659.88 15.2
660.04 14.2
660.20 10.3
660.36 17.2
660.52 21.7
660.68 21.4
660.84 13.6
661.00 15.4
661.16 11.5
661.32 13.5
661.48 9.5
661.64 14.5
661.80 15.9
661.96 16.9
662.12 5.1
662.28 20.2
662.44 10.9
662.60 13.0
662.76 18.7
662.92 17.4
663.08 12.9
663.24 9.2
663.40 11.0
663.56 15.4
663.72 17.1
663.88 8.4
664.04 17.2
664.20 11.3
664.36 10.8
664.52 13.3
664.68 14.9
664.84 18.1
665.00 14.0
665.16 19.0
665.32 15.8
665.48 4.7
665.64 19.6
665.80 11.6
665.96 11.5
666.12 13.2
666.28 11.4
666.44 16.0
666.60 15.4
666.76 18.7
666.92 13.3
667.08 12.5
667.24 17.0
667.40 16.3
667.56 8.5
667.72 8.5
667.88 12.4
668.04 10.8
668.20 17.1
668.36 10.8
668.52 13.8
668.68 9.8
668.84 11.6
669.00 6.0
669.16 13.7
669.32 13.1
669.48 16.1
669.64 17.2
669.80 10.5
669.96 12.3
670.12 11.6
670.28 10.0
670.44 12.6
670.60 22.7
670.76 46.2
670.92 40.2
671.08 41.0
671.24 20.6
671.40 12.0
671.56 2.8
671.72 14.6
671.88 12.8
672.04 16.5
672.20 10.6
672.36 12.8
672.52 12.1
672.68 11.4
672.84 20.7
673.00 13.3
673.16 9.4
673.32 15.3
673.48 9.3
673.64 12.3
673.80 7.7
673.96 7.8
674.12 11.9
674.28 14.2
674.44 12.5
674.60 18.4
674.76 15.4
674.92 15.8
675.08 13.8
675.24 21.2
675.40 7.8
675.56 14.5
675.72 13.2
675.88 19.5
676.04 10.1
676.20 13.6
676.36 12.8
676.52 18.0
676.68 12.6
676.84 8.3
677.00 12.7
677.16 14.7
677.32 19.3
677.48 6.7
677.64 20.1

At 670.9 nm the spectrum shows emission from Hbeta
